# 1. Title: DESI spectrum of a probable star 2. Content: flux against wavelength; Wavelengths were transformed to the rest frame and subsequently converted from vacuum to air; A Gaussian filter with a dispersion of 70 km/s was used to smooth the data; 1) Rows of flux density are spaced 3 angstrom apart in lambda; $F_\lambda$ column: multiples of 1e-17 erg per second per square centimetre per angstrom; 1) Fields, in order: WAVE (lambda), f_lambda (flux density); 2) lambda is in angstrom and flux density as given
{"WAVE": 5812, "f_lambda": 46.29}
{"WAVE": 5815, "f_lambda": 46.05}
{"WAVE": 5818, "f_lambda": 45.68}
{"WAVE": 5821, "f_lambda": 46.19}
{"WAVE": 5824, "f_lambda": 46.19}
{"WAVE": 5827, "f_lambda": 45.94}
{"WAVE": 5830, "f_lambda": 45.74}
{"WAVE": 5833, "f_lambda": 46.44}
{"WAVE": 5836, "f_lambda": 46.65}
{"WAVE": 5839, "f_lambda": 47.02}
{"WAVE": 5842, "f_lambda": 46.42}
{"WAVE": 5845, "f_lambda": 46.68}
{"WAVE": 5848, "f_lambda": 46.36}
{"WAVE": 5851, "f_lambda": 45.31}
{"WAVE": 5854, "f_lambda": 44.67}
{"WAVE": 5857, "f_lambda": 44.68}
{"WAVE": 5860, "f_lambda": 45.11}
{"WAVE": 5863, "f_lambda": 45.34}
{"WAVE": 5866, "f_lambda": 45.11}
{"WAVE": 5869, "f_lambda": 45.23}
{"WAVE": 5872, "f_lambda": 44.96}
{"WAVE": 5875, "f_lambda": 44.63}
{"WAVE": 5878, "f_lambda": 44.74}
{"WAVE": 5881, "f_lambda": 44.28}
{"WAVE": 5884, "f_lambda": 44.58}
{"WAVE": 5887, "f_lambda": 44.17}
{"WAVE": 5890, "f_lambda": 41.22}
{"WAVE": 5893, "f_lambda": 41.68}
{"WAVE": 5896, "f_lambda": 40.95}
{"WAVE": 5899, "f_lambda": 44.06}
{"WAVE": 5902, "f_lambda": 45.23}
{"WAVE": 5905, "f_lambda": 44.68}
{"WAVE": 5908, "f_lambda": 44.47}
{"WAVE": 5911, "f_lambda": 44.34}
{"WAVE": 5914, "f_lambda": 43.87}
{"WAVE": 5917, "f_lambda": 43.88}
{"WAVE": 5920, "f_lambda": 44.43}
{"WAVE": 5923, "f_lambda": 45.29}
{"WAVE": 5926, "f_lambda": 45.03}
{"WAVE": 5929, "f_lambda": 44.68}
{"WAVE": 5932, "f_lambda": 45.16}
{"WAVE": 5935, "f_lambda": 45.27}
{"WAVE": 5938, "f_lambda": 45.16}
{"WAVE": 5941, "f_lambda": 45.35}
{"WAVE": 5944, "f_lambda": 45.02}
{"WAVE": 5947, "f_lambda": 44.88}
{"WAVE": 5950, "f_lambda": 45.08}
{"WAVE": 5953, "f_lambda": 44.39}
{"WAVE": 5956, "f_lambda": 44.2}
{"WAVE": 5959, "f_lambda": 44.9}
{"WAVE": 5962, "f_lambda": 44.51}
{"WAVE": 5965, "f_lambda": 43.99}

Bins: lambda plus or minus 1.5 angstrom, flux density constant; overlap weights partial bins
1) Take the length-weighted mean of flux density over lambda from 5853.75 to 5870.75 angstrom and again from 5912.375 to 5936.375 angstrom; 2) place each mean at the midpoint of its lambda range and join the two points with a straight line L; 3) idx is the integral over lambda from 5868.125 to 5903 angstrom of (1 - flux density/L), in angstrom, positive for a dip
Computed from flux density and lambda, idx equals 0.9 angstrom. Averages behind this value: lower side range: 45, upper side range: 44.7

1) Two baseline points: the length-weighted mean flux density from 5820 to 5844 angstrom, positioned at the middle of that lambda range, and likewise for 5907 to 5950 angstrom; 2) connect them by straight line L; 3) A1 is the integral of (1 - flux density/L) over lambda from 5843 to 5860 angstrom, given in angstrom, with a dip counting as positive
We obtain 0.2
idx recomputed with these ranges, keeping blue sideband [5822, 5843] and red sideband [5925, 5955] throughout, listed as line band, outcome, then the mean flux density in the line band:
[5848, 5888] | 0.9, 44.9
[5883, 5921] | 1.5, 43.6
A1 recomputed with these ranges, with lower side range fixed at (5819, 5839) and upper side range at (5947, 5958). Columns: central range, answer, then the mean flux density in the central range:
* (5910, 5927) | 0.2 angstrom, 44.5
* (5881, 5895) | 0.8 angstrom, 43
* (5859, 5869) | 0.1 angstrom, 45.2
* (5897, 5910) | 0.2 angstrom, 44.5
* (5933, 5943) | -0.1 angstrom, 45.2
